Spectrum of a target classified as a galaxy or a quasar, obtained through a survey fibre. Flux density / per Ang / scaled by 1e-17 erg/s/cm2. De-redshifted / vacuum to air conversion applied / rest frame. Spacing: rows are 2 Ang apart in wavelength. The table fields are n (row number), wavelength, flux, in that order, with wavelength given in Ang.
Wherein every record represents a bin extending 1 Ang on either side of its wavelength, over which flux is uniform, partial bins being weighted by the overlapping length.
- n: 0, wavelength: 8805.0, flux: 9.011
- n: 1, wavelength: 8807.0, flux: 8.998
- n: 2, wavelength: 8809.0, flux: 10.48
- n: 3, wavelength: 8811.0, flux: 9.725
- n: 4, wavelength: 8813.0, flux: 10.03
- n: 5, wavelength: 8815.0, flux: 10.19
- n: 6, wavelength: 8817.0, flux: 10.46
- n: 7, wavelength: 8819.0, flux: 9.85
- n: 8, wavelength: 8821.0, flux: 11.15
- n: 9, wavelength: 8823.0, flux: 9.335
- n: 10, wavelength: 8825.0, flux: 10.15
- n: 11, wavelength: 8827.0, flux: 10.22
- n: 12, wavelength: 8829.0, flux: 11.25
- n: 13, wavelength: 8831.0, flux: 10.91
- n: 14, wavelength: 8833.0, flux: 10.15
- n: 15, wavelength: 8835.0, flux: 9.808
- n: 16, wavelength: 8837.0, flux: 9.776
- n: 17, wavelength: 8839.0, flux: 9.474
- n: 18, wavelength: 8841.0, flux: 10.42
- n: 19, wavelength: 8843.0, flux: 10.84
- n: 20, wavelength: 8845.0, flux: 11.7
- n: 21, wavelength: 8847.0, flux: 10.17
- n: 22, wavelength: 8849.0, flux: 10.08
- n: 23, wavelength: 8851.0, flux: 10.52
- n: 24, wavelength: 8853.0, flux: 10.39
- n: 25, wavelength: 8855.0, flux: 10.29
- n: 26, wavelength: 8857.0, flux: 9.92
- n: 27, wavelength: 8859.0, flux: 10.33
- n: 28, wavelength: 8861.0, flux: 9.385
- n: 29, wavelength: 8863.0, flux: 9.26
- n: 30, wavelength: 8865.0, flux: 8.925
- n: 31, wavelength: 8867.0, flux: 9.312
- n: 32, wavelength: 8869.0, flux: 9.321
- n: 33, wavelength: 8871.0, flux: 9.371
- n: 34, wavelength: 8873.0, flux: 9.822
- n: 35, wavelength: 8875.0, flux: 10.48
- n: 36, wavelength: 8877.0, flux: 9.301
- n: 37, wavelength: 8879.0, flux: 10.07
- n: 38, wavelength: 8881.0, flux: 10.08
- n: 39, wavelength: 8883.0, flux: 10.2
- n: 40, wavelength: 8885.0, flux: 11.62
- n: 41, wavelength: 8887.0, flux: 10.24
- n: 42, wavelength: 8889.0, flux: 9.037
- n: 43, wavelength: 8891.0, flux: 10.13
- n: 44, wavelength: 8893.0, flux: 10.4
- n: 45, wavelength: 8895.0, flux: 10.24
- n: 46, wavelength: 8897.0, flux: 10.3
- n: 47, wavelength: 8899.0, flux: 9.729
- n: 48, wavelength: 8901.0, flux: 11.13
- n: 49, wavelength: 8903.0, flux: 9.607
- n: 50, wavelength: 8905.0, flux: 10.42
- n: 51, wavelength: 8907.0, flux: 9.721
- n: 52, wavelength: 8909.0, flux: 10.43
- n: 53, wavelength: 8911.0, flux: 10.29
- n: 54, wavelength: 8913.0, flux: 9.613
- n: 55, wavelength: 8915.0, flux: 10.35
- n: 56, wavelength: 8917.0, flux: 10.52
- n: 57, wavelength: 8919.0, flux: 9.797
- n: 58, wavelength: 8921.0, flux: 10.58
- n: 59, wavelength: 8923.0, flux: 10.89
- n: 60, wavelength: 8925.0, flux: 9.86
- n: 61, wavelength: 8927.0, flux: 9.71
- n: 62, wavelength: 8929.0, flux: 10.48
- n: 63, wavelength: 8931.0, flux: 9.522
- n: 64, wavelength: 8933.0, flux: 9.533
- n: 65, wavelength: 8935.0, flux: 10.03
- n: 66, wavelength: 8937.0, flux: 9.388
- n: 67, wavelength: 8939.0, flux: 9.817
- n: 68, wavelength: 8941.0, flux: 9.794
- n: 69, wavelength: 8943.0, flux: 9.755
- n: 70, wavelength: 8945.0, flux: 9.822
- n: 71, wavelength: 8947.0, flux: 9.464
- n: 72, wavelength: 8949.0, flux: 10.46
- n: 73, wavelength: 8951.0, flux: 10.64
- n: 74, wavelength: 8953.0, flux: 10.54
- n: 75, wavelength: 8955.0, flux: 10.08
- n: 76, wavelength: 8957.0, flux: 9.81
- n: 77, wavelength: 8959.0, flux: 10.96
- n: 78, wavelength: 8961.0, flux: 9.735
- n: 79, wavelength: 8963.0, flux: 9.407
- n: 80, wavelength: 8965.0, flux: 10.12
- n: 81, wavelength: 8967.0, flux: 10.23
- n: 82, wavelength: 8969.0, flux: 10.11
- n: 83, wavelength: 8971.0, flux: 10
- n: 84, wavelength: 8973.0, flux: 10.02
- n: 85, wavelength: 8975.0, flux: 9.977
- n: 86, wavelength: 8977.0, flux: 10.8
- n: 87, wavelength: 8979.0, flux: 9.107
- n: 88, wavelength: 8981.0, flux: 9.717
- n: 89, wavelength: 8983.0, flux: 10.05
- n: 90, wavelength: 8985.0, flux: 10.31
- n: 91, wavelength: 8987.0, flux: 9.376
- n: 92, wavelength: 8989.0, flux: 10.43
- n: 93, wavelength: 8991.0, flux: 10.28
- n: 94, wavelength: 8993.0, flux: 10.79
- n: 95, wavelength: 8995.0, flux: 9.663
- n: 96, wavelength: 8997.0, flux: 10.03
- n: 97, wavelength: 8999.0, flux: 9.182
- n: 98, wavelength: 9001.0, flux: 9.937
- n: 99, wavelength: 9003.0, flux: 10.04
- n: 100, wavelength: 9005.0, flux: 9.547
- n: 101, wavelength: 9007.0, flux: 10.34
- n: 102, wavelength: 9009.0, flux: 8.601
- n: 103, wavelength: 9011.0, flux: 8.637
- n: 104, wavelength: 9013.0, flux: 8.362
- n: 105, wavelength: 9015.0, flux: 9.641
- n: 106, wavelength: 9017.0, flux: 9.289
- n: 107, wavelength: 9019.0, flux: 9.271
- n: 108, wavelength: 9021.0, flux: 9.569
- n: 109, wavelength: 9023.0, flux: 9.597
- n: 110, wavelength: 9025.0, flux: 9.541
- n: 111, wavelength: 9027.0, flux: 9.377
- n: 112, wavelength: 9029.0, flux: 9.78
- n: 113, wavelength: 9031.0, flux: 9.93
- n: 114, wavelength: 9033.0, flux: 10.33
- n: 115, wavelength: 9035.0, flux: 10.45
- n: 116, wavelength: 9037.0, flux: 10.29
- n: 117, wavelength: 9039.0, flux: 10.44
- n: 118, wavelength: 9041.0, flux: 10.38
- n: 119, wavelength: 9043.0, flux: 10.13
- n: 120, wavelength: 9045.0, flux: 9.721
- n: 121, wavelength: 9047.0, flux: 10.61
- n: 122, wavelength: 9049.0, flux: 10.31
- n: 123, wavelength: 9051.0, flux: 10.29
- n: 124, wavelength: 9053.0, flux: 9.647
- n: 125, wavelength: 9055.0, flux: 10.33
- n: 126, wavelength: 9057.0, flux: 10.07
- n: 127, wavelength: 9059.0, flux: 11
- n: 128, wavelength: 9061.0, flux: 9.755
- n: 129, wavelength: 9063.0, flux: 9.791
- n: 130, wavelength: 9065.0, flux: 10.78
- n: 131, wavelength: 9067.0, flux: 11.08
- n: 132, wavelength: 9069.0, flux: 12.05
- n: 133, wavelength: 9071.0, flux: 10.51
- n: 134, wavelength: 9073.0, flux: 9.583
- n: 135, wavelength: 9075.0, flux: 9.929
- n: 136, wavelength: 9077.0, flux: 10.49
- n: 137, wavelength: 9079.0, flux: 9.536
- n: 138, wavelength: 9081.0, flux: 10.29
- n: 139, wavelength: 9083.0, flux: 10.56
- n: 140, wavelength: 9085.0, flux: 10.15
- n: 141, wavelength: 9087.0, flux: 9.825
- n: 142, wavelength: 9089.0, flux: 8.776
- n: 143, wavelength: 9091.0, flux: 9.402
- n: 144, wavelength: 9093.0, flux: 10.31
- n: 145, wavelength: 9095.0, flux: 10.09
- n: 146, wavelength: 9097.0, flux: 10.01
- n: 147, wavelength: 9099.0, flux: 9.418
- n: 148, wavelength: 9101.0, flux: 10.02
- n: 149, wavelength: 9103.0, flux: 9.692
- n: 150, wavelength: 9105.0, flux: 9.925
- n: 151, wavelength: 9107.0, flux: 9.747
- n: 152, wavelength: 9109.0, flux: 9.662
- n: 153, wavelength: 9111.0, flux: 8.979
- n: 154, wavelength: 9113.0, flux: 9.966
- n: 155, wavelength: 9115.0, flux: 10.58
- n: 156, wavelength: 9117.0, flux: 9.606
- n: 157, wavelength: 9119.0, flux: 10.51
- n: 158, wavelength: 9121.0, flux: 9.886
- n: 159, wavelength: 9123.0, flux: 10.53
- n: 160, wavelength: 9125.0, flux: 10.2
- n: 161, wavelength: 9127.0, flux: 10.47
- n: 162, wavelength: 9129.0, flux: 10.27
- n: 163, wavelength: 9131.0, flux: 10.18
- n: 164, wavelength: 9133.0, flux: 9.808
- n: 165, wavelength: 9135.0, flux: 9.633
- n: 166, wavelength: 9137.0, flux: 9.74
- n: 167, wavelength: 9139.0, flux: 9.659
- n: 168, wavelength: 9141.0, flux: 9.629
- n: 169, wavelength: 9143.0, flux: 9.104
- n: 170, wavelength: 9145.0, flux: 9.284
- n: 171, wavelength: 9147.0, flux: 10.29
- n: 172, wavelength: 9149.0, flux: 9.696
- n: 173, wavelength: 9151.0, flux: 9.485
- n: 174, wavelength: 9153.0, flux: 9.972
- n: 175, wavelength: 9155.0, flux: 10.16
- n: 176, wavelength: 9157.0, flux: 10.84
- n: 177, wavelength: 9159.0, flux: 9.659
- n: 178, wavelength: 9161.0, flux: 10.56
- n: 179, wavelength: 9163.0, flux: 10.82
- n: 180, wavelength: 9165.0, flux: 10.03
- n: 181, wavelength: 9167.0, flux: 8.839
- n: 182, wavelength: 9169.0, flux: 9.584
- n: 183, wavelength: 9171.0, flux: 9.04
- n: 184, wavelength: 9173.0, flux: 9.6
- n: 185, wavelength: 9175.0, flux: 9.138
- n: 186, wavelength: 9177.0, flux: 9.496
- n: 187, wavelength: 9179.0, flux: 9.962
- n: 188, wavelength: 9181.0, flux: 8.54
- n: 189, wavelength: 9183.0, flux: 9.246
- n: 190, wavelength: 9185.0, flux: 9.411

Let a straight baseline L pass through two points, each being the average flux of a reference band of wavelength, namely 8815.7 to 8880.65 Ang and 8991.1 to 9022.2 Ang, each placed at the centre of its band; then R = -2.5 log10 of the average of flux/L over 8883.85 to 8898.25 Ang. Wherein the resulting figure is -0.04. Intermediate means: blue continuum 10.1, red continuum 9.55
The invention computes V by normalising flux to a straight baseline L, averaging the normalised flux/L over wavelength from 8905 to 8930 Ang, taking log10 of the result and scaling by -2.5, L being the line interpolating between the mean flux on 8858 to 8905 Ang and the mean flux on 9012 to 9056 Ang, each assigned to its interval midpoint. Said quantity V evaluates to -0.030 mag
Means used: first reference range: 9.94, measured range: 10.2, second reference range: 9.88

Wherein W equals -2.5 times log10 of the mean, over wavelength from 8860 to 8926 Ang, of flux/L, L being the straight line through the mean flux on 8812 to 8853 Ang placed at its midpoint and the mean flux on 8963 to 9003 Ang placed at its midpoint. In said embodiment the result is 0.02 mag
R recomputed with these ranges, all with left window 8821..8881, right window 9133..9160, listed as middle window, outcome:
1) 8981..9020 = 0.03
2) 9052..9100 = -0.03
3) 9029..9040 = -0.04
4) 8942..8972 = -0.01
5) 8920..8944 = 0.00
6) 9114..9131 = -0.05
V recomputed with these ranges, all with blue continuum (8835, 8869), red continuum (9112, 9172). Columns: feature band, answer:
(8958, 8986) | -0.01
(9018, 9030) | 0.05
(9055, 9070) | -0.07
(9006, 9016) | 0.10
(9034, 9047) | -0.03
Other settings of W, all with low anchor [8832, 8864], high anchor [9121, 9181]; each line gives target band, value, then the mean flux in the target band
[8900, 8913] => -0.01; 10.2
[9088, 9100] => 0.02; 9.67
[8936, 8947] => 0.04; 9.69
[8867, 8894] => 0.02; 9.98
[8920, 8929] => -0.02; 10.3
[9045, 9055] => -0.03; 10.2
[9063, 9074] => -0.08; 10.7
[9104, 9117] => 0.01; 9.79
